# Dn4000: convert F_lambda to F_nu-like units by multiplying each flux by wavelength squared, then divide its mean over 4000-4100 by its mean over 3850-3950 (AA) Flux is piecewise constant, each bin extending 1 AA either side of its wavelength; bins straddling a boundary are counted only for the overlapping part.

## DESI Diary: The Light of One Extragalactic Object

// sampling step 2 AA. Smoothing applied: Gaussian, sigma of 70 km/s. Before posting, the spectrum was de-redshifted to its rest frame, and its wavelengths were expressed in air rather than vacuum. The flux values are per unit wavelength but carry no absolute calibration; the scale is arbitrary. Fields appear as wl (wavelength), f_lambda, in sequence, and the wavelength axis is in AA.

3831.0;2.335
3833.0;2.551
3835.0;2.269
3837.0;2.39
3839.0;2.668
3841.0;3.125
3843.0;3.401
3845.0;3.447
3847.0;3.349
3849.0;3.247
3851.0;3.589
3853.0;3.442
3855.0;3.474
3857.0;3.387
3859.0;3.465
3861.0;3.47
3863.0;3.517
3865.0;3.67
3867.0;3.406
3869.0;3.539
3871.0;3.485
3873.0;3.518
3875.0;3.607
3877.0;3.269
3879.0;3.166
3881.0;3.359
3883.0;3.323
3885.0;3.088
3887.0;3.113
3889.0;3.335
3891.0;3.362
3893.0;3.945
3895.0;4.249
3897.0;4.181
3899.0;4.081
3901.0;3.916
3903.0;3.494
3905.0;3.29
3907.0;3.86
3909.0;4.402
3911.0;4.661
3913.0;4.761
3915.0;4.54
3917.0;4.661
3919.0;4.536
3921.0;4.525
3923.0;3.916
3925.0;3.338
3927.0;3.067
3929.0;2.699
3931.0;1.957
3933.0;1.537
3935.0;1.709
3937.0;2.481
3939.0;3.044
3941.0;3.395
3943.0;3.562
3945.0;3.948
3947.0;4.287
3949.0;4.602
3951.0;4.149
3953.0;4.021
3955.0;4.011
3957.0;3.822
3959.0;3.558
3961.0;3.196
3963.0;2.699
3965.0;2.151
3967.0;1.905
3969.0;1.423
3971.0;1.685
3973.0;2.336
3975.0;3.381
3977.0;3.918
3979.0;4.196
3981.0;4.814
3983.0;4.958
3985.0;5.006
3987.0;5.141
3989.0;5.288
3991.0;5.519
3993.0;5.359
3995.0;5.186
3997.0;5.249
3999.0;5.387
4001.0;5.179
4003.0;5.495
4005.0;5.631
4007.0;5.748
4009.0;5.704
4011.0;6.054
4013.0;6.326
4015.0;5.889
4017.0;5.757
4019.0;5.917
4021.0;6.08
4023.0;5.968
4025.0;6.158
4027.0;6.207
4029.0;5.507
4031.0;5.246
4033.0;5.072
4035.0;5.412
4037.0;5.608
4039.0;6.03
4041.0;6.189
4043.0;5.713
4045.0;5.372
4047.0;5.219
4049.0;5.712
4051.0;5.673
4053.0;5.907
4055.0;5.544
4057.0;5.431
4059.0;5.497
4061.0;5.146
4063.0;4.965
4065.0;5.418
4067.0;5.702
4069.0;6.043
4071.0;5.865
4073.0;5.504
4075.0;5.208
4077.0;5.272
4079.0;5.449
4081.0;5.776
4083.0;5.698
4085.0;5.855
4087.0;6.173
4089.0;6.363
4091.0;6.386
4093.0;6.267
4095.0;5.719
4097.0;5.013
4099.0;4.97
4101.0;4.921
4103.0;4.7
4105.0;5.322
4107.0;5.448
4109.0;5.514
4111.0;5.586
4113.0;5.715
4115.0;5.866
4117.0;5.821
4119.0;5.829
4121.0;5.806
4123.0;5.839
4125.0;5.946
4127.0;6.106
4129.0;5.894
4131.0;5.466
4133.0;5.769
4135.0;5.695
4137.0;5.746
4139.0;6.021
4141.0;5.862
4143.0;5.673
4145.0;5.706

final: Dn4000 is 1.72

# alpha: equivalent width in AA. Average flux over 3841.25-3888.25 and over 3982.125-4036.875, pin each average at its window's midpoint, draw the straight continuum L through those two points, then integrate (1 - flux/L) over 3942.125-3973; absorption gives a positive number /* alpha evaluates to 9.9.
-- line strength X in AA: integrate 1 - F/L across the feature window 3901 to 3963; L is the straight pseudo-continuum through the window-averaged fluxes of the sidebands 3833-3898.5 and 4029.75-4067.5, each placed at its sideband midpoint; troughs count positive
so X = 7.5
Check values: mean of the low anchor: 3.36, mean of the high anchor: 5.52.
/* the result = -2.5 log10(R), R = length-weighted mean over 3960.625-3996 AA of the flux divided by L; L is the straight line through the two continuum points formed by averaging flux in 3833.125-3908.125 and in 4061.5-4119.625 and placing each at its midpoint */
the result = 0.19 mag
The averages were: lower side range 3.41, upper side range 5.59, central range 3.8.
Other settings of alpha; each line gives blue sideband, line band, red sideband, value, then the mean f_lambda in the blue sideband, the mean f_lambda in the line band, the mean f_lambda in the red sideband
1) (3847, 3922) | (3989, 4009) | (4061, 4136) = -2.8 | 3.72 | 5.42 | 5.64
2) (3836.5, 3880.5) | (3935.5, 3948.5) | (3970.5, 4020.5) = 2.9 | 3.36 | 3.43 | 5.05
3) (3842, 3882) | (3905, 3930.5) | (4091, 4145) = -0.6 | 3.44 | 4.01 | 5.65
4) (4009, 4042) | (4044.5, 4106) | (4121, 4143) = 2.9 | 5.83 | 5.55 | 5.83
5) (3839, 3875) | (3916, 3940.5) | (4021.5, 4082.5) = 6.2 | 3.43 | 3.13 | 5.6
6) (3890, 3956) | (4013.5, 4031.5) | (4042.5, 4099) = -3.2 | 3.7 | 5.89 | 5.63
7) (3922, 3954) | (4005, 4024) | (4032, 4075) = -4.6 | 3.23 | 5.92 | 5.56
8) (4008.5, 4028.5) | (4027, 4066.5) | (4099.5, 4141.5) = 2.5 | 6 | 5.53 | 5.65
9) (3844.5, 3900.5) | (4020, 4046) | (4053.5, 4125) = -3.5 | 3.51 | 5.74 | 5.6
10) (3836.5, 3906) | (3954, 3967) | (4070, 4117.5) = 3.5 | 3.45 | 3.14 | 5.6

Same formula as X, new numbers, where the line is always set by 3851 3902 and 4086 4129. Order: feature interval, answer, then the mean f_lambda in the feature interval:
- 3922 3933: 3.13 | 2.86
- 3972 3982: 1.67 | 3.73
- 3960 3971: 5.39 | 2.22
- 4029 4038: -0.64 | 5.35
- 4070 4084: -0.35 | 5.54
